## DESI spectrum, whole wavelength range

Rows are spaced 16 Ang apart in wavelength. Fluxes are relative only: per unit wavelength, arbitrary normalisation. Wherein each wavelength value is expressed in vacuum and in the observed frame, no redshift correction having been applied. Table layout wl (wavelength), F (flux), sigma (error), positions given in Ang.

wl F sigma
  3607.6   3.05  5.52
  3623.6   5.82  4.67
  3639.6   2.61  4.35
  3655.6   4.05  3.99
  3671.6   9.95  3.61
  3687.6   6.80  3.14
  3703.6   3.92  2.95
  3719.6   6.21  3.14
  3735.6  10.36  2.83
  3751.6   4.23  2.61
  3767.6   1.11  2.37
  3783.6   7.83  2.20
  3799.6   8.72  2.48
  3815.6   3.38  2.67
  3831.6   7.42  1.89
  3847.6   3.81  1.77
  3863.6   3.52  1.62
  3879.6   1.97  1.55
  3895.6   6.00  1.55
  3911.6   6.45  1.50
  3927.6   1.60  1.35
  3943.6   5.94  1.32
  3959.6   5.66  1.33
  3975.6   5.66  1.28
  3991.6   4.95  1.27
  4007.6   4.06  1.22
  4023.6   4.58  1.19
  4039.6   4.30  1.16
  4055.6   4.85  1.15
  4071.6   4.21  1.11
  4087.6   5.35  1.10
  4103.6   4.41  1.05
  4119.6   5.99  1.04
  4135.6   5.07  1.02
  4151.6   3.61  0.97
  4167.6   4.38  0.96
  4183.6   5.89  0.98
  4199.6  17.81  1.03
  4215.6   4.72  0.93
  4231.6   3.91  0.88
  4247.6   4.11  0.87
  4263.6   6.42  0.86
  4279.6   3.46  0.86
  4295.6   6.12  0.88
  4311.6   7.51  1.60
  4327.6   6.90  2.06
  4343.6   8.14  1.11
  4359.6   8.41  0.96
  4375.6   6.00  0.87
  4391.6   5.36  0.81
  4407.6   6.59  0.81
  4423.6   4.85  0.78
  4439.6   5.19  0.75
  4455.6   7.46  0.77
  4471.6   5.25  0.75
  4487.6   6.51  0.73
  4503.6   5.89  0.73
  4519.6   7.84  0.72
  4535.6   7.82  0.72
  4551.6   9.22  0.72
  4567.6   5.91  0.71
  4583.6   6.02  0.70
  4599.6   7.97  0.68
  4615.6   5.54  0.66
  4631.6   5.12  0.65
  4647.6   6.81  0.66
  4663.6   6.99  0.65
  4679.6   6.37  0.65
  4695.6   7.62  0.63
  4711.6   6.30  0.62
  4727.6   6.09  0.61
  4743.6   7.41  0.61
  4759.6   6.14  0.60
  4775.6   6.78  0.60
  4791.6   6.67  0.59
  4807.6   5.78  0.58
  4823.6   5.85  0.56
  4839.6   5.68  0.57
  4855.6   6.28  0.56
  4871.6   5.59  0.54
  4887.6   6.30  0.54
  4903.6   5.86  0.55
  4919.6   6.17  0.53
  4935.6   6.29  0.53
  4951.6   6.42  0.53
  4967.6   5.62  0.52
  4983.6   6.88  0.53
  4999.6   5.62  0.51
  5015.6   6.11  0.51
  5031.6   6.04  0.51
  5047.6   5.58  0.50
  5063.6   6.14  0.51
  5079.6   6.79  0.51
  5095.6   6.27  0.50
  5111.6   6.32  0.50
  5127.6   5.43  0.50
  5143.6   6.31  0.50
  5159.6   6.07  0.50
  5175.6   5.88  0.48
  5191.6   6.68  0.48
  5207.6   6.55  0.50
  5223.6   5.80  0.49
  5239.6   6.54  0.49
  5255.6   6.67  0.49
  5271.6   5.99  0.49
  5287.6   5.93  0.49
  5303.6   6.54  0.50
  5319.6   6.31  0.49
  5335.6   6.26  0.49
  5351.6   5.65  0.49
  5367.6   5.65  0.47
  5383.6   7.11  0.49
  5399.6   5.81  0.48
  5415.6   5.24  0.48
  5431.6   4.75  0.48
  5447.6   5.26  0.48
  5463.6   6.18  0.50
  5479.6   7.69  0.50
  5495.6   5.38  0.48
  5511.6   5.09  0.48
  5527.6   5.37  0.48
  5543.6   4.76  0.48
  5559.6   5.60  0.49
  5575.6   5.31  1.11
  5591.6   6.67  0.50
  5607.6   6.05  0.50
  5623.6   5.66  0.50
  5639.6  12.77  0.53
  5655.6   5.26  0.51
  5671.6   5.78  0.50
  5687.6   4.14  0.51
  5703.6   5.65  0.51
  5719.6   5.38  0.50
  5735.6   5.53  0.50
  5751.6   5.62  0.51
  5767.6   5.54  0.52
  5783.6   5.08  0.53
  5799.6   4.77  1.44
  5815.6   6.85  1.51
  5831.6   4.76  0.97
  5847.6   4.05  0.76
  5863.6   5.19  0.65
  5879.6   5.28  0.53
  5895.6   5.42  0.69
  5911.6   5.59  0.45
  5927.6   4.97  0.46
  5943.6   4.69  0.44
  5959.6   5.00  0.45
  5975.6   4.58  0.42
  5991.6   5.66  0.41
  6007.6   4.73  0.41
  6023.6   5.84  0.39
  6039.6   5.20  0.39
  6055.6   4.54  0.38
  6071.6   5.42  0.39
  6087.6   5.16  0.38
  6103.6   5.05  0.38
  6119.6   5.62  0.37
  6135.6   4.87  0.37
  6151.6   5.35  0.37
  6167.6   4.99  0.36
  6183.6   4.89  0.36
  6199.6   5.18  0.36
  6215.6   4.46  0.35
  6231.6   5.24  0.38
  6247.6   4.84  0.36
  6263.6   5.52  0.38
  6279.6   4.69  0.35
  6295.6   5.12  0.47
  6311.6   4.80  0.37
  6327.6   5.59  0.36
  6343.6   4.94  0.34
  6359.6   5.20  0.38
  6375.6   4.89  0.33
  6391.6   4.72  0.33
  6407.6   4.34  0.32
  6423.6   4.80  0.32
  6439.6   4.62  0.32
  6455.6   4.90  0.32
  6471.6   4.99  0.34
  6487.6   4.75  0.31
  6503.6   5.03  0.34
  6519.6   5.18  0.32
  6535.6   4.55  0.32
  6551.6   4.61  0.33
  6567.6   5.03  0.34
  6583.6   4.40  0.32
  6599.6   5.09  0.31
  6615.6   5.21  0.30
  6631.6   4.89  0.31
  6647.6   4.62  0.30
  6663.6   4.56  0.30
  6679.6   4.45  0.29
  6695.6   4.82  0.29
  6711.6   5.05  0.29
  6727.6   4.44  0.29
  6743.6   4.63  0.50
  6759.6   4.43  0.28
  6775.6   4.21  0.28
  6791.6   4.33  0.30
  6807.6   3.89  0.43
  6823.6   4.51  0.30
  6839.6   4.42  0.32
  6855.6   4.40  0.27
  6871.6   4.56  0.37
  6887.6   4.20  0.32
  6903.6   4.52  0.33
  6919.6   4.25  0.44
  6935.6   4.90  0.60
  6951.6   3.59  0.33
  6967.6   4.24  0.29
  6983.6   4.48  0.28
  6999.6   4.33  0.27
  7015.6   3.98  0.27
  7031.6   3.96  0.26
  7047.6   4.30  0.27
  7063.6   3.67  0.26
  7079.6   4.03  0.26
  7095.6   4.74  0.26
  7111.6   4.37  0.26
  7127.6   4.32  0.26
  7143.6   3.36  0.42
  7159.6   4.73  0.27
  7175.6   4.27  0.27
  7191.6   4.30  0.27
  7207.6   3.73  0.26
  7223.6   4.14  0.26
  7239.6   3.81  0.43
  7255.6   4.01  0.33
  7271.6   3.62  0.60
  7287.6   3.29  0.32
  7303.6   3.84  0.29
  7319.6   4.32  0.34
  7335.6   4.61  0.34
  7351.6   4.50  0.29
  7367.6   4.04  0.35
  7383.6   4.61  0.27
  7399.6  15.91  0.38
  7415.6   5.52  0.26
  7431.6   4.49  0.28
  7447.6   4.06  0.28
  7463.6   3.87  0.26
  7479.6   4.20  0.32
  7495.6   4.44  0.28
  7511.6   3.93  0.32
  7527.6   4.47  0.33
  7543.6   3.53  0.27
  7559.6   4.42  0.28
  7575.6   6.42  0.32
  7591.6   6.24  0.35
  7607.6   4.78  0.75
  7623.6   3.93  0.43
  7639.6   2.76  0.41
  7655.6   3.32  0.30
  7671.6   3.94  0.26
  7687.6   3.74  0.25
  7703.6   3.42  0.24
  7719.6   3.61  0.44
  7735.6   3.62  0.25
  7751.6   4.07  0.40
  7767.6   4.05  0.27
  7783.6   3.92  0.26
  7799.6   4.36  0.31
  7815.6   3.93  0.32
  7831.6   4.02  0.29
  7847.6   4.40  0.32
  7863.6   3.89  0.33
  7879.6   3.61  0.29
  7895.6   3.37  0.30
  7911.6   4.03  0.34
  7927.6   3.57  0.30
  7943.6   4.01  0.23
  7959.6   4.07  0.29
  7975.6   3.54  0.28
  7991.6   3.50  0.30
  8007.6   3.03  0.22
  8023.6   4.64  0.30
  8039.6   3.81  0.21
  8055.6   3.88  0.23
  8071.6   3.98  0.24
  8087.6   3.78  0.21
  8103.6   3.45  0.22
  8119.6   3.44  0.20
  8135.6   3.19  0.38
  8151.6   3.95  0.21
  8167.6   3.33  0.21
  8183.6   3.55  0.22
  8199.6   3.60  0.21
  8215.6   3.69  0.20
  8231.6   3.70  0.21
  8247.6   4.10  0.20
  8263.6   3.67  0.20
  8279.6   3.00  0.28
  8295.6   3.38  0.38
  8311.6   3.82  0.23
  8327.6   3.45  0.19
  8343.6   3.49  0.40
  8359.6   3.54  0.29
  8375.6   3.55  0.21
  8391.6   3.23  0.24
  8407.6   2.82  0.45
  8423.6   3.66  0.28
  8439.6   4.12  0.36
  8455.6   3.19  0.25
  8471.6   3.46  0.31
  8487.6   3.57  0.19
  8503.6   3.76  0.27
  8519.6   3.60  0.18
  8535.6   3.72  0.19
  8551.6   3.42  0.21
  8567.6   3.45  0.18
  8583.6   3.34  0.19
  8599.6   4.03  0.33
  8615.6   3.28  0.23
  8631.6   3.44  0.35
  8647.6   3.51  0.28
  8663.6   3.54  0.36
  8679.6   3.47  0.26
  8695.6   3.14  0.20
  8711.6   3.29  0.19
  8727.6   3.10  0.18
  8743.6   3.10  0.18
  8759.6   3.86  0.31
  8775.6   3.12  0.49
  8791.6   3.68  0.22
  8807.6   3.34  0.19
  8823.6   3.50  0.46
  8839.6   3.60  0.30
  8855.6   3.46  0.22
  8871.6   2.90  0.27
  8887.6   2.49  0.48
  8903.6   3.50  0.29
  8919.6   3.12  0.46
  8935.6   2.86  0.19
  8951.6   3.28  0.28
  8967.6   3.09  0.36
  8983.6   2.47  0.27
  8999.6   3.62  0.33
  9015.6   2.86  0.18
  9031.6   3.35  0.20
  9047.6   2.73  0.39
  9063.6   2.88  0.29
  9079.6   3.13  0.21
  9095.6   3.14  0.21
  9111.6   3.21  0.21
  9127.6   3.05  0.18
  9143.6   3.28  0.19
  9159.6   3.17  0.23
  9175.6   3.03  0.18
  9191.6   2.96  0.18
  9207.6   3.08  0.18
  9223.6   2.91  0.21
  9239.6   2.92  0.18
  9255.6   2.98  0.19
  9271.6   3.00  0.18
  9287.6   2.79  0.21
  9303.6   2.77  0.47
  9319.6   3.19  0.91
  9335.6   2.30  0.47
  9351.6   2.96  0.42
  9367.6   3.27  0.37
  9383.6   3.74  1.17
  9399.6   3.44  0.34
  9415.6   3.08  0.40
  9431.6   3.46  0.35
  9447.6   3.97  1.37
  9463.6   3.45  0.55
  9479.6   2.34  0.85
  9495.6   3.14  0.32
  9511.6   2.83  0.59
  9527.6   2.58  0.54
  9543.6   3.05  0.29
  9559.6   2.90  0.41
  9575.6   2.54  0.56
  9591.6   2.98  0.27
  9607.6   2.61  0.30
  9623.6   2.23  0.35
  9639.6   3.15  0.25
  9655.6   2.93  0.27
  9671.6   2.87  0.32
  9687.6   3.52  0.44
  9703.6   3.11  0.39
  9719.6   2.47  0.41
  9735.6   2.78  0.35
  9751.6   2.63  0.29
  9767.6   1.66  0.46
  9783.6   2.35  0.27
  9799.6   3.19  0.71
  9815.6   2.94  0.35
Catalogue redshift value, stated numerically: 0.127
